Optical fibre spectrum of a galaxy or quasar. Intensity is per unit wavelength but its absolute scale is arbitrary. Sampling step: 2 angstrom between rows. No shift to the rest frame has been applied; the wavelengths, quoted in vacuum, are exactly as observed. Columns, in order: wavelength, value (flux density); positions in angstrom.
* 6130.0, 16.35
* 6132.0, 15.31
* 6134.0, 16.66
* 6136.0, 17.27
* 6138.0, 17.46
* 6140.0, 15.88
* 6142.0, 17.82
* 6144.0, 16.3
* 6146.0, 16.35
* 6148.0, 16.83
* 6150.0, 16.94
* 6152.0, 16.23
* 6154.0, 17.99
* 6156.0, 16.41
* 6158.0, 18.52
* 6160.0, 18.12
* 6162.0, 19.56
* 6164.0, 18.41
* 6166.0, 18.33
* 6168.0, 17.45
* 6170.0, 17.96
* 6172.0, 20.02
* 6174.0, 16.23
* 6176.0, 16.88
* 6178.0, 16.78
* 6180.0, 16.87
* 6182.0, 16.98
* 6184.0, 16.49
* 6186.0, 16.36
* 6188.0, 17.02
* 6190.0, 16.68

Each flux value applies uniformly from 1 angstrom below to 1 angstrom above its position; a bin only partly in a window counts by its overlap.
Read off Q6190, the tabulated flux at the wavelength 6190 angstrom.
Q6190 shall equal 16.68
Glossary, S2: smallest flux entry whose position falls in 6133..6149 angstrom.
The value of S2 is 15.88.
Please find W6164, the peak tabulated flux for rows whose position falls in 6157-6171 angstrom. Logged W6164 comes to 19.56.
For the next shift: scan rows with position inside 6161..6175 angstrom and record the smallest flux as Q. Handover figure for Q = 16.23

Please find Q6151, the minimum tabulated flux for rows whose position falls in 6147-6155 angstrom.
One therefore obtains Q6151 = 16.23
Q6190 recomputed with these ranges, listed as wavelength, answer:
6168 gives 17.45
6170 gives 17.96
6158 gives 18.52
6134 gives 16.66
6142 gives 17.82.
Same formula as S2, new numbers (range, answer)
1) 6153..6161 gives 16.41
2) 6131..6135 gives 15.31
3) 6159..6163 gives 18.12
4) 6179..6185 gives 16.49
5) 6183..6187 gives 16.36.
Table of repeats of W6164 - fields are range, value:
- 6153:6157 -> 17.99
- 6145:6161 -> 18.52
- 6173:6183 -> 16.98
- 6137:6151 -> 17.82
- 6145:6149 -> 16.83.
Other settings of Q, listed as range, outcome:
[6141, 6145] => 16.3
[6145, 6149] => 16.35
